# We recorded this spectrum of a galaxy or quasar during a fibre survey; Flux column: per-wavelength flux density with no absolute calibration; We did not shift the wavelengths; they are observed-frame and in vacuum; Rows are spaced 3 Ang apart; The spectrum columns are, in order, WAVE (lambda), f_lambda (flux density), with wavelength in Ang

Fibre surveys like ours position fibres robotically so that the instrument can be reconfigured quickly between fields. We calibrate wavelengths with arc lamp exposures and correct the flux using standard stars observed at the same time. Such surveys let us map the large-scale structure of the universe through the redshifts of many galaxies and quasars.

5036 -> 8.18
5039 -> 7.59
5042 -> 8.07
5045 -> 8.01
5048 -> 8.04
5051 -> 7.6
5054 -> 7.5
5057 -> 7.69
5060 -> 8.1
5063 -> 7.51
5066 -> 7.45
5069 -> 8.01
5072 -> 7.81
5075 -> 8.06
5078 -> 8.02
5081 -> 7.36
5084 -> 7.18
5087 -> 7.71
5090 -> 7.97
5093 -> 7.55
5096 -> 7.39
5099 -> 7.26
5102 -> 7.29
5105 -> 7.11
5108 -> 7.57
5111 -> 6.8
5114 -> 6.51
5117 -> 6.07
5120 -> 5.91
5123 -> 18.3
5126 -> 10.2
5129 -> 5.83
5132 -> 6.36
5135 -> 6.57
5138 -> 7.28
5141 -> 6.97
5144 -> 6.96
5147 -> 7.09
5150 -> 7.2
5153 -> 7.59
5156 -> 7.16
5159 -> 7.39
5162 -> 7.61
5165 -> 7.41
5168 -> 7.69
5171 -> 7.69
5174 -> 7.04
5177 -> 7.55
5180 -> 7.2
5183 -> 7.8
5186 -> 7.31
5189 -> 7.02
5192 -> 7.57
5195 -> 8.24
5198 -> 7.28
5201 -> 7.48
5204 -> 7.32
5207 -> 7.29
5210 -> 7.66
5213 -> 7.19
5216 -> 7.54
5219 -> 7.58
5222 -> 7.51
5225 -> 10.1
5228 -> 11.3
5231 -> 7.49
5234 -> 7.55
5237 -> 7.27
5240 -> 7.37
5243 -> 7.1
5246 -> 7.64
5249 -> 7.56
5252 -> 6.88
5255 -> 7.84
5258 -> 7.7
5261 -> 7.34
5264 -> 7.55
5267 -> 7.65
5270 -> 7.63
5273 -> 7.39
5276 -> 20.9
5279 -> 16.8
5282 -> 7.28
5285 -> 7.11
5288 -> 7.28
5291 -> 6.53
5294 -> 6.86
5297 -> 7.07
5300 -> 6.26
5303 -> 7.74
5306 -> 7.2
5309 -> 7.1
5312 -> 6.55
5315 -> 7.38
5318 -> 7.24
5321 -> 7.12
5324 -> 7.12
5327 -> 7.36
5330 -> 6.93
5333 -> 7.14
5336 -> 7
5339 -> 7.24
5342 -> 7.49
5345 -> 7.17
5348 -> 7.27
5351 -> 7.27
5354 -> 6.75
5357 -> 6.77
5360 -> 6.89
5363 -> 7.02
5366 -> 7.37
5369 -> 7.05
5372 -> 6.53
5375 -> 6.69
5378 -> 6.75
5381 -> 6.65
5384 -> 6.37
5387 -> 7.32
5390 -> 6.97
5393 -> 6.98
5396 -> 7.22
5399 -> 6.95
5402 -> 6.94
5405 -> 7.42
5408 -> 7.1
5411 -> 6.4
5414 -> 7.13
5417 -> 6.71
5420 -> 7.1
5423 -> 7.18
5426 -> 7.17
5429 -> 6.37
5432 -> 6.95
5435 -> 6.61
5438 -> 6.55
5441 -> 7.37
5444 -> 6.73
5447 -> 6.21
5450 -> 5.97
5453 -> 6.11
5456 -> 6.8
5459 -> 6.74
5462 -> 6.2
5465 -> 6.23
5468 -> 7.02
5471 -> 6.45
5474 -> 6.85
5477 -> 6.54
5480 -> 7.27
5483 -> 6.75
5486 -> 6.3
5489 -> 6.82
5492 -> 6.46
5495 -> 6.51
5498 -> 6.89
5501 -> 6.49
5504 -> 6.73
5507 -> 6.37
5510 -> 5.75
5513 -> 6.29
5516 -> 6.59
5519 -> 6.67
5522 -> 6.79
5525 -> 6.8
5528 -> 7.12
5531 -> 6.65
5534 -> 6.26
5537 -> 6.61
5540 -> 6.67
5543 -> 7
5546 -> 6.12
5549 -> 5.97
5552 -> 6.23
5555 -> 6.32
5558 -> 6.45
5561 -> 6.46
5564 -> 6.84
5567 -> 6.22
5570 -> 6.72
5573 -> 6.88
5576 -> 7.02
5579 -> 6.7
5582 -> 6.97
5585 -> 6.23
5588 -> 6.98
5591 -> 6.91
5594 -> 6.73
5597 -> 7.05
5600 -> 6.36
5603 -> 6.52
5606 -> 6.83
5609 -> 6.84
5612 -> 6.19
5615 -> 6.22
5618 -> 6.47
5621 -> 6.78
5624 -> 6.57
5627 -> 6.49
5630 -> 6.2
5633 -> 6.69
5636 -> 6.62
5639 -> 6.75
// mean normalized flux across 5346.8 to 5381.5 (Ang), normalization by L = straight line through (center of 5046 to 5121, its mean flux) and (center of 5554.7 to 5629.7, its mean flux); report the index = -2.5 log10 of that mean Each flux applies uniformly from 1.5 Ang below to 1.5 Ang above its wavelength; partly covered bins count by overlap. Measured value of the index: 0.01 mag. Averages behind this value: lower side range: 7.43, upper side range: 6.63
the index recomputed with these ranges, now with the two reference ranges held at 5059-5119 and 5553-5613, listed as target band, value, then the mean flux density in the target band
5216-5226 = -0.137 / 8.18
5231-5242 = -0.030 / 7.4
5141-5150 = 0.043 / 7.04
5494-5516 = 0.056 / 6.44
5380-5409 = -0.007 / 7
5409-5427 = -0.005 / 6.95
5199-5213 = -0.025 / 7.41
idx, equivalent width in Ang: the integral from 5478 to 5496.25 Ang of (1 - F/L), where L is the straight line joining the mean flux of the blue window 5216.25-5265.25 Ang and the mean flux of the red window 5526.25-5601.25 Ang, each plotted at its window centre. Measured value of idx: 0.6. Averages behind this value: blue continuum 7.85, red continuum 6.62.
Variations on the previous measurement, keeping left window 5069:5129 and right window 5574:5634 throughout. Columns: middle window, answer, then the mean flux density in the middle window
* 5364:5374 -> 0.38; 6.97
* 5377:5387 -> 0.73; 6.69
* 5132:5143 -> 1.38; 6.86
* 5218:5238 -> -2.19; 8.45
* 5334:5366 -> 0.86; 7.1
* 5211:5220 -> 0.24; 7.44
